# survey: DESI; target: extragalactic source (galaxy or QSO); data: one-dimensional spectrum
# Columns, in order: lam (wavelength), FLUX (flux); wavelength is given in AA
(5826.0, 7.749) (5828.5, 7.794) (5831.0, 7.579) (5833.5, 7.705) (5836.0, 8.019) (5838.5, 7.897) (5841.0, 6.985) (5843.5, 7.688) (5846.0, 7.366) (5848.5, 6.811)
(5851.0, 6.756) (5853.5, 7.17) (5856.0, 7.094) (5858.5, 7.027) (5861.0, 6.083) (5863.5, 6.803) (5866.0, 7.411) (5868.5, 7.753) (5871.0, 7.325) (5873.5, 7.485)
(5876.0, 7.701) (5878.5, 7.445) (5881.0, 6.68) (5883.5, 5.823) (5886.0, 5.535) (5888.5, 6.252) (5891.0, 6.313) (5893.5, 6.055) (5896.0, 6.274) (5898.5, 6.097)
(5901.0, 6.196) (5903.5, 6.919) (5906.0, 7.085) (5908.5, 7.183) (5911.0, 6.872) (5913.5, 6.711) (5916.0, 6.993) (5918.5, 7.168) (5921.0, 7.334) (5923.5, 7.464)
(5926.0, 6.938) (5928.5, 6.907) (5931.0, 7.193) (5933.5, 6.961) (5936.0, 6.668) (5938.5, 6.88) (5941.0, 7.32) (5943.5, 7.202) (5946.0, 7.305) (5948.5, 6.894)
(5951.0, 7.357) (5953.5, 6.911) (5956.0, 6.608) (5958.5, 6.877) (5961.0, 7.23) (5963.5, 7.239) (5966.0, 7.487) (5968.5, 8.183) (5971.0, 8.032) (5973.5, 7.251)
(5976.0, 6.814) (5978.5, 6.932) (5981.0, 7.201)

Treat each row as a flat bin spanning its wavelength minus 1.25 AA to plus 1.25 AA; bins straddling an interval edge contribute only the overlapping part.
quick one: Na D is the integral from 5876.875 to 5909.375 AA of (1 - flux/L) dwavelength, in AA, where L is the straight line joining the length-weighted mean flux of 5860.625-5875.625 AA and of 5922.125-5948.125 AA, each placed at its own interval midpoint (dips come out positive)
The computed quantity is 3.3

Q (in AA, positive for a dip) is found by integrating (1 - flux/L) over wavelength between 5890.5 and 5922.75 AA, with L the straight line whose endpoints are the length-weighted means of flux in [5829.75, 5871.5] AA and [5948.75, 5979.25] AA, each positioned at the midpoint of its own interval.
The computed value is 2.3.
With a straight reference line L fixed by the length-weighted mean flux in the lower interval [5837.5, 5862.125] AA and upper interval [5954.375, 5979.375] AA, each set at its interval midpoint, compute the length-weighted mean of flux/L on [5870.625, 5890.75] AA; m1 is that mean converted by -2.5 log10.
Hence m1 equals 0.06 mag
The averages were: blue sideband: 7.08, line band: 6.73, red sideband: 7.26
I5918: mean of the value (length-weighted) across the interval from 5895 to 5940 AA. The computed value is 6.89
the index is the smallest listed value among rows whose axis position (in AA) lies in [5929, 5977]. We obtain 6.608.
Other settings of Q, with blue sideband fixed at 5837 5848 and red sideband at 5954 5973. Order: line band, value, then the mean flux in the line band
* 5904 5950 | 2.0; 7.06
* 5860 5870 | 0.5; 7.04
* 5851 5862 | 0.9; 6.85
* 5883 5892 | 1.7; 5.98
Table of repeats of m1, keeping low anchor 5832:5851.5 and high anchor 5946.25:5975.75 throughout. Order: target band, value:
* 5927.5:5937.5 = 0.06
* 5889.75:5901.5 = 0.19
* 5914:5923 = 0.03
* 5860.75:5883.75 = 0.04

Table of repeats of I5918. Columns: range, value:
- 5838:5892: 6.96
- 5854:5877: 7.18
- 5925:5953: 7.05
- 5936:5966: 7.08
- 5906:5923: 7.07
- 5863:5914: 6.76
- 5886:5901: 6.14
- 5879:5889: 6.16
